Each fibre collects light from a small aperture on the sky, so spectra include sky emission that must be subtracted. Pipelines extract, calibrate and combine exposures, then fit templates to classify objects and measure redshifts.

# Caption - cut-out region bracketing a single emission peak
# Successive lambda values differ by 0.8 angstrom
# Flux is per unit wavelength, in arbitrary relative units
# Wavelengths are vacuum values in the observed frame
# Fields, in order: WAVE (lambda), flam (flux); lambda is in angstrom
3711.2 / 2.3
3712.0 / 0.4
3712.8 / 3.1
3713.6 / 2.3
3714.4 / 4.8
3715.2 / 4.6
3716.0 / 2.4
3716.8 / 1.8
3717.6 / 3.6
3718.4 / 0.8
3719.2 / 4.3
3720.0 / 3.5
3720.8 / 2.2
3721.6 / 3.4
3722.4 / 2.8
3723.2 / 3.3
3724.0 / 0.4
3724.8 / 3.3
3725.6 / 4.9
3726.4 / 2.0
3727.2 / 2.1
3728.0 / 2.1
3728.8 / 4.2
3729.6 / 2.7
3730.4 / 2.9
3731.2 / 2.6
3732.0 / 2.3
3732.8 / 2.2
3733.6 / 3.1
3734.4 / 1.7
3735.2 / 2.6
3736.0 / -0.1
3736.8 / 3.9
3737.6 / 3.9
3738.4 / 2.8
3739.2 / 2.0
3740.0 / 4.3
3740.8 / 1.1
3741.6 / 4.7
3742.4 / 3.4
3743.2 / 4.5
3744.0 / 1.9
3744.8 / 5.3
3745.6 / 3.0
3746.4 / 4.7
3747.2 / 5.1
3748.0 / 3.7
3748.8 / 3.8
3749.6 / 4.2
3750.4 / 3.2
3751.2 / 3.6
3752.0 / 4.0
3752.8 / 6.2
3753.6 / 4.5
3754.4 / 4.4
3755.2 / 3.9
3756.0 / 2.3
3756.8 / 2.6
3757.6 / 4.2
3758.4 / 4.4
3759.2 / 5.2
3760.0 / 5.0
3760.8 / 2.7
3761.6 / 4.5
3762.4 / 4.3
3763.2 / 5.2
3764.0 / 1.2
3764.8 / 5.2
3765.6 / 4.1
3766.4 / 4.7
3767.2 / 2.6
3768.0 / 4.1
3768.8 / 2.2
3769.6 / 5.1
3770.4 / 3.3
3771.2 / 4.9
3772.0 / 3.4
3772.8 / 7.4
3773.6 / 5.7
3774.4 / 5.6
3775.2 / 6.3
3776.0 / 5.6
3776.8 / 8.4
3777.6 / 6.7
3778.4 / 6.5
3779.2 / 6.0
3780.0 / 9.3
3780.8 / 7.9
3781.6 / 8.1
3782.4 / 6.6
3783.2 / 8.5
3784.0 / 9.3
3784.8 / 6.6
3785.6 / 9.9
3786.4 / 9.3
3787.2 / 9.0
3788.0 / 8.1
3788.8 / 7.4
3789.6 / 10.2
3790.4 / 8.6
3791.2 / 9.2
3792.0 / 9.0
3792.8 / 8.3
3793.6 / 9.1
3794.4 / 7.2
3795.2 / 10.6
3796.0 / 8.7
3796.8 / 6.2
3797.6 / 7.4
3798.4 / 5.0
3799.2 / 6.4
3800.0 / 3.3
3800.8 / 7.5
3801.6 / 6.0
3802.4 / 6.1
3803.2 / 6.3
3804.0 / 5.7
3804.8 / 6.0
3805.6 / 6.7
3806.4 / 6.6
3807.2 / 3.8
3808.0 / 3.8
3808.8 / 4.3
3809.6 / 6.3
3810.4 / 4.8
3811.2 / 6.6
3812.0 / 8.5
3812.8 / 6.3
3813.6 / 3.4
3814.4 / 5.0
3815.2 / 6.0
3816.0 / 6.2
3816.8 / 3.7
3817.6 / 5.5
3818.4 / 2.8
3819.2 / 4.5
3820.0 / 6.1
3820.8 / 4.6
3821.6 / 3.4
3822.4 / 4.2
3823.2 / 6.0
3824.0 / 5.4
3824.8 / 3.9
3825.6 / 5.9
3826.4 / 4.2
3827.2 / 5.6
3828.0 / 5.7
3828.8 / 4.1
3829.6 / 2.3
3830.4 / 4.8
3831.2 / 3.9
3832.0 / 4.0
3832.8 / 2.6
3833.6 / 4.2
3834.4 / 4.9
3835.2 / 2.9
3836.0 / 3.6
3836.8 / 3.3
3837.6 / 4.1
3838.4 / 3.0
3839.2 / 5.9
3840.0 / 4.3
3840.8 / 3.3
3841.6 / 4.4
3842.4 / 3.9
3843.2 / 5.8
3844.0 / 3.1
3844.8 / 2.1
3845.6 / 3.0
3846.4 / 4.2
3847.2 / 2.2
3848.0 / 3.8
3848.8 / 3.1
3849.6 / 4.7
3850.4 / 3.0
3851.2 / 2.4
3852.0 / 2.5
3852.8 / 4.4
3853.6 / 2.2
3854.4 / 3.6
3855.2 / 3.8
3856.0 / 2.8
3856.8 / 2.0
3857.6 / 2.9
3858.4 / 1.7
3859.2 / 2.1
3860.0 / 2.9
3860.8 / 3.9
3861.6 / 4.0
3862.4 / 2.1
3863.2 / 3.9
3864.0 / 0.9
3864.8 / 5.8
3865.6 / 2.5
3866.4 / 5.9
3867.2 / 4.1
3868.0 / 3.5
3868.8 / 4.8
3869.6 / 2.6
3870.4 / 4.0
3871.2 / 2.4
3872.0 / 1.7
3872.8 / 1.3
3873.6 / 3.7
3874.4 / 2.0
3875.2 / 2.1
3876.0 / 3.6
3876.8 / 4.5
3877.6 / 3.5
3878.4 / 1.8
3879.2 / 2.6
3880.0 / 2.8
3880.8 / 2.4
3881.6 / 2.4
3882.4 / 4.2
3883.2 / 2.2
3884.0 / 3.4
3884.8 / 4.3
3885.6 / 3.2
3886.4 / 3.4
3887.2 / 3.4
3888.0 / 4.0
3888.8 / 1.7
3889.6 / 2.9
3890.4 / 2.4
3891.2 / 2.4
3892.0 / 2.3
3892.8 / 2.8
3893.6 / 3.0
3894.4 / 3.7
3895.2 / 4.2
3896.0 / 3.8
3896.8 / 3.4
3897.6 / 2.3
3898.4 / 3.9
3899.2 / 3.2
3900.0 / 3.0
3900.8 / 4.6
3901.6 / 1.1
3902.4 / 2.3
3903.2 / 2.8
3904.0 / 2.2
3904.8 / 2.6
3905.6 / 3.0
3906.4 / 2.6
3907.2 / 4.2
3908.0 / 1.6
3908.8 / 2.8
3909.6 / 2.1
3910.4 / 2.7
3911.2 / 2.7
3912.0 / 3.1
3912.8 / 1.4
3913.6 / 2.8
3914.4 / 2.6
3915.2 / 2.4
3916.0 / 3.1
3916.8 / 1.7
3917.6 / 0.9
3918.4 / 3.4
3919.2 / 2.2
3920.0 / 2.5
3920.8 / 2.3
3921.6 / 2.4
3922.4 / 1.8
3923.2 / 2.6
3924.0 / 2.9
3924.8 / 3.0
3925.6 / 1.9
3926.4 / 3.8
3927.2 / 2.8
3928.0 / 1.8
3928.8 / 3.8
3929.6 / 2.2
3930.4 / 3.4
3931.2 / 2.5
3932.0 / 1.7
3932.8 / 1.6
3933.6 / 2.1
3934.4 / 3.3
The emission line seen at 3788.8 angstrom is C IV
